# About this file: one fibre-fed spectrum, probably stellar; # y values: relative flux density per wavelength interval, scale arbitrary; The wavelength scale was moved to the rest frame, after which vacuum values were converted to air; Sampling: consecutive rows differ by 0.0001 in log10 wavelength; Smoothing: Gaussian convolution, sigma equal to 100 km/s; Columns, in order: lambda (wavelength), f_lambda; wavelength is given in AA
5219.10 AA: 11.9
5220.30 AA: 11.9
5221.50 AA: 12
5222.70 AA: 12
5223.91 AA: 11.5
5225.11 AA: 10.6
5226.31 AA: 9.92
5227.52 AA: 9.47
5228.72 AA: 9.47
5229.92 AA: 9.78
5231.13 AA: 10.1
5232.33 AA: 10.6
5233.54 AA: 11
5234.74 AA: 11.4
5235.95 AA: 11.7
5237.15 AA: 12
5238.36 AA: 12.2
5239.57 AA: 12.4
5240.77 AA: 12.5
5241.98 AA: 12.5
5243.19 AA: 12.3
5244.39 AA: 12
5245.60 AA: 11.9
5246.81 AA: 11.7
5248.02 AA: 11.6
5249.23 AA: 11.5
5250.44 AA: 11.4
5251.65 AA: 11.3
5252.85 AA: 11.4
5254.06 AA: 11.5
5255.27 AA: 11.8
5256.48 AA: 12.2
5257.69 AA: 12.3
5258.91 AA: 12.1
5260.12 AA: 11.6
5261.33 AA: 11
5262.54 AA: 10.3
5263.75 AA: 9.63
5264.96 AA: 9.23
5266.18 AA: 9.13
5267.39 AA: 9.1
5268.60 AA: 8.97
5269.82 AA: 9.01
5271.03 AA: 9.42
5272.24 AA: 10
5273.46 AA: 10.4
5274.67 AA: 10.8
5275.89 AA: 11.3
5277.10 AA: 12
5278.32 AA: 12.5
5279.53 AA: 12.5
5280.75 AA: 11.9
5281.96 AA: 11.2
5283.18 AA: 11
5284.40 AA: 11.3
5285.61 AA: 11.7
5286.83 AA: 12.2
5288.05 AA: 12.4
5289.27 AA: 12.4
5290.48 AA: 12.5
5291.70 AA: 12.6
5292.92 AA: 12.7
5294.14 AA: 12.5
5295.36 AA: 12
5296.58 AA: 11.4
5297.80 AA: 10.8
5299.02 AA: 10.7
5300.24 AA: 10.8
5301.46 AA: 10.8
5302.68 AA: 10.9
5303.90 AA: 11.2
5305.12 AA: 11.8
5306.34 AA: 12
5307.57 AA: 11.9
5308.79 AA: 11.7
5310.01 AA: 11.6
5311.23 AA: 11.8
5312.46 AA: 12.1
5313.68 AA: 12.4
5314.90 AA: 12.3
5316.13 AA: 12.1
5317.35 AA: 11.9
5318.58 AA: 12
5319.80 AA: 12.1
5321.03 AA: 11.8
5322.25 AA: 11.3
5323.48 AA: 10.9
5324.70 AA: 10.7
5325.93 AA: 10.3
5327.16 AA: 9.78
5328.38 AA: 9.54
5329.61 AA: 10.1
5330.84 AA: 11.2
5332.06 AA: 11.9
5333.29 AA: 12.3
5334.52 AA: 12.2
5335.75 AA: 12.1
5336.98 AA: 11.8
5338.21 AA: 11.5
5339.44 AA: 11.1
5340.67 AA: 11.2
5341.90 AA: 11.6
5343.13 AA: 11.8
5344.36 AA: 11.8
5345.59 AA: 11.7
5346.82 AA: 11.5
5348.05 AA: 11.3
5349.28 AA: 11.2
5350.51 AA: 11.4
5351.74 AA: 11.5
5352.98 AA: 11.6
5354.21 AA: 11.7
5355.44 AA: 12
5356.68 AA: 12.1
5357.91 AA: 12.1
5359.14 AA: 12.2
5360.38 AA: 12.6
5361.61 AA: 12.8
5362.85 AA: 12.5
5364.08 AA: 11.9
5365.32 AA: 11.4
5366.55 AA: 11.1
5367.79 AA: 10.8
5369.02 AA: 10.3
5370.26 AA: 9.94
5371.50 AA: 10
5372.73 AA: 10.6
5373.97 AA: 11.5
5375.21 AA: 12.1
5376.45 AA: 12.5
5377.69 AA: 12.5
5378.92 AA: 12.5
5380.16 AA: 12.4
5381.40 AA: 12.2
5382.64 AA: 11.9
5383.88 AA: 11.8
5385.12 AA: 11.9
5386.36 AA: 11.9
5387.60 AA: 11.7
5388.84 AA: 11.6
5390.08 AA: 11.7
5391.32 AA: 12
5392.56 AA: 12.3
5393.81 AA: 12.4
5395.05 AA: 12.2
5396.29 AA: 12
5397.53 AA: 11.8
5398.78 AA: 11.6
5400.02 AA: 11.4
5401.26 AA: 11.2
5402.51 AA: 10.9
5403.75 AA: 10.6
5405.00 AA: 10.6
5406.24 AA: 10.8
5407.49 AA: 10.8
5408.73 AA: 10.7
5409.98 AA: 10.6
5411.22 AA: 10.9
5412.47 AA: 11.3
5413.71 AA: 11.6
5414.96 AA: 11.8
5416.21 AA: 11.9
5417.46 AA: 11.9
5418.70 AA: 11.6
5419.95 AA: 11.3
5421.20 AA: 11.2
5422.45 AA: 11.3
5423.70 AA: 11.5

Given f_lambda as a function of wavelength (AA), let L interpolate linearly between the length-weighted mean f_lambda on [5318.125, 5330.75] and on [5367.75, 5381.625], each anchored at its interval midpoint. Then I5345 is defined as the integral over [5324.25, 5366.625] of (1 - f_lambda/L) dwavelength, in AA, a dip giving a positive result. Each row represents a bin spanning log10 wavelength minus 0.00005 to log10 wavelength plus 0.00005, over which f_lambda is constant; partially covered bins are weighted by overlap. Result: -1.6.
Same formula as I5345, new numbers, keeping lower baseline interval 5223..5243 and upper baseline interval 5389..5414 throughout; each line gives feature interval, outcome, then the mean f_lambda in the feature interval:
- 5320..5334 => 0.4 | 10.9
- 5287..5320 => -1.8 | 11.8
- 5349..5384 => -1.2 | 11.7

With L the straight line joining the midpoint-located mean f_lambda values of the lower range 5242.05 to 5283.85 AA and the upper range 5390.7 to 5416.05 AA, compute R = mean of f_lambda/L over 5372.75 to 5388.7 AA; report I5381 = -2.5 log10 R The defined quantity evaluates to -0.06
